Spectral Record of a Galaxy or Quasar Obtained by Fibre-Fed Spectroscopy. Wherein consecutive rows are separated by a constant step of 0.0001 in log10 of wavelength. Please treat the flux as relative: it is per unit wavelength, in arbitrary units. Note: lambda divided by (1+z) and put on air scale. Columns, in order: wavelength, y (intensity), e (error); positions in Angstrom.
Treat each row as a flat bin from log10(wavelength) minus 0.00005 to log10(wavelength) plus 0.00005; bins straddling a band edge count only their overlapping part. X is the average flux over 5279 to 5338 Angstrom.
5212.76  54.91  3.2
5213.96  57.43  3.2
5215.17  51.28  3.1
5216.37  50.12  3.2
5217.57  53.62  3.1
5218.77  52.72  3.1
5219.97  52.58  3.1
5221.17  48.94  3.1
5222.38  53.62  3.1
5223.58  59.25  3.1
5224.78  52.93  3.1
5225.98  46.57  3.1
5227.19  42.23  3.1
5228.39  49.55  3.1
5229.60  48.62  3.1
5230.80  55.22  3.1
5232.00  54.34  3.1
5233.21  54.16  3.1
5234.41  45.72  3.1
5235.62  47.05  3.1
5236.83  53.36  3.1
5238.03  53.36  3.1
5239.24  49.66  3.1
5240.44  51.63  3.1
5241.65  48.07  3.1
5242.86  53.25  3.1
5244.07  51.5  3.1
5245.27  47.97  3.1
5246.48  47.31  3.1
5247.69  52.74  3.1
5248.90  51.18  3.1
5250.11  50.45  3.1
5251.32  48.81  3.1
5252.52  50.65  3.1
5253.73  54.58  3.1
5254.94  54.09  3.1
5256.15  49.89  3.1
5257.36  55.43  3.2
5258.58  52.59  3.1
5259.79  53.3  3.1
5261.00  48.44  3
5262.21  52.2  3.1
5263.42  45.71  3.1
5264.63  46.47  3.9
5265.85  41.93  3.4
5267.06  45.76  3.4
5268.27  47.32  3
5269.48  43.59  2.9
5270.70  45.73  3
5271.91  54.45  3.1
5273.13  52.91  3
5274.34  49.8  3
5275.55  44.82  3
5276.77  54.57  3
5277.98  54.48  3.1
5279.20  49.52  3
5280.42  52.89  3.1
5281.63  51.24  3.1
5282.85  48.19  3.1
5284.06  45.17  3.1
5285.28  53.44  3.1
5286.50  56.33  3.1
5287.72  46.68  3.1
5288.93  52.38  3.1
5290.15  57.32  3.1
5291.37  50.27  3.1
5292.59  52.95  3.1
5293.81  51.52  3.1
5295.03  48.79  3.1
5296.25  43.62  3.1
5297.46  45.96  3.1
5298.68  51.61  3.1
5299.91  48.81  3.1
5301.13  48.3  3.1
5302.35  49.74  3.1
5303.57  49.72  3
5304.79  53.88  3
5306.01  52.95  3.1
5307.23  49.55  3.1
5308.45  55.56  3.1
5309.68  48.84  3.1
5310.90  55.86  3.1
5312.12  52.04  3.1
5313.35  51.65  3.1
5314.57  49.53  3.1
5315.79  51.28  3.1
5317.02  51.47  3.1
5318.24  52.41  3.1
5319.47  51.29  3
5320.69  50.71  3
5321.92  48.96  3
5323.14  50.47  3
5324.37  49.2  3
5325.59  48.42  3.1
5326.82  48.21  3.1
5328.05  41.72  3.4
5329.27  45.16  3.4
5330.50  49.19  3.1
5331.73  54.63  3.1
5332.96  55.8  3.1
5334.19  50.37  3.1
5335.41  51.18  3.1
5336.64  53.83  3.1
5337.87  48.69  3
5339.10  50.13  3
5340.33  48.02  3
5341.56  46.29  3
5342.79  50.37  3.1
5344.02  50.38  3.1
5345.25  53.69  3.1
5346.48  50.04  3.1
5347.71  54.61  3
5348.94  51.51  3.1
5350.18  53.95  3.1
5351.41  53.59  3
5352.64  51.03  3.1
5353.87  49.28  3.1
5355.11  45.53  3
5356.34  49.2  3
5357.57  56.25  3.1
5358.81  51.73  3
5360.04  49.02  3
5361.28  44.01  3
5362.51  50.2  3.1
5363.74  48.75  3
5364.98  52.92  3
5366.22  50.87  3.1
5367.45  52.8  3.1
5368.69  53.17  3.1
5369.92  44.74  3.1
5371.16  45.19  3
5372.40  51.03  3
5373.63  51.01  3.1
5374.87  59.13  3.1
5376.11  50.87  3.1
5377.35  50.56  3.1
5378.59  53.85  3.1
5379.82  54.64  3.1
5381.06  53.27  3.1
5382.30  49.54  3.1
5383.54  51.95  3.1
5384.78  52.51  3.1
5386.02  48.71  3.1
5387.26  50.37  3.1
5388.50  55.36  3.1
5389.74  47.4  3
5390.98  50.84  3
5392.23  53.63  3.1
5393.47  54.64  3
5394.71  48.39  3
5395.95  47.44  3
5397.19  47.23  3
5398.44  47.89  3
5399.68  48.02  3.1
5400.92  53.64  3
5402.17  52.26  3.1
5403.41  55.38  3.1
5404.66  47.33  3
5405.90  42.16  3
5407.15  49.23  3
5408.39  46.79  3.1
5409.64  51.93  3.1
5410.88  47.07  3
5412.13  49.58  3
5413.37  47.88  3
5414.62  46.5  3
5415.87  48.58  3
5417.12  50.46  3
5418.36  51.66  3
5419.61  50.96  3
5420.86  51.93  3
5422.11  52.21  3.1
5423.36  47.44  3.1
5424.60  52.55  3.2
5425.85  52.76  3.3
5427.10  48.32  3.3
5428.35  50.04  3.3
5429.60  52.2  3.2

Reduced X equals 50.6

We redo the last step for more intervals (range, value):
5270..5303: 50.4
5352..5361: 50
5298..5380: 50.7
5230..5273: 50.2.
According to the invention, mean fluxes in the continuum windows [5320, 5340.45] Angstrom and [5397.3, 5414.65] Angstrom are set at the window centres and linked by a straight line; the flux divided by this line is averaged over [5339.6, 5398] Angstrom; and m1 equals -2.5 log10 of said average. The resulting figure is -0.03 mag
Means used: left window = 49.7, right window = 49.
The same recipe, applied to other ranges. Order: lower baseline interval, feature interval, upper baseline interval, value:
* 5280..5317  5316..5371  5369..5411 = 0.009 mag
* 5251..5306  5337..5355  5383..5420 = -0.015 mag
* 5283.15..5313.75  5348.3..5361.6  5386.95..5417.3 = -0.009 mag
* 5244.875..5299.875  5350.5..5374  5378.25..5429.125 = 0.003 mag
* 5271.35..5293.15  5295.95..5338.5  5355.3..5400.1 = 0.018 mag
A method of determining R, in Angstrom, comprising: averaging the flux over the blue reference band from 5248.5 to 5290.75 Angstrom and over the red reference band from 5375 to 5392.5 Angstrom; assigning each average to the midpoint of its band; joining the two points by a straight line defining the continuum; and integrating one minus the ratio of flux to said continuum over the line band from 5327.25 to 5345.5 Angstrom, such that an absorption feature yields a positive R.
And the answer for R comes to 0.5 Angstrom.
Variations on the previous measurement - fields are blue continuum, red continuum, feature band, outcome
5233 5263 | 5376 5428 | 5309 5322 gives -0.2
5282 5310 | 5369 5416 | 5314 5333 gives 0.3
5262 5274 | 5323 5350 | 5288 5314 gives -1.2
